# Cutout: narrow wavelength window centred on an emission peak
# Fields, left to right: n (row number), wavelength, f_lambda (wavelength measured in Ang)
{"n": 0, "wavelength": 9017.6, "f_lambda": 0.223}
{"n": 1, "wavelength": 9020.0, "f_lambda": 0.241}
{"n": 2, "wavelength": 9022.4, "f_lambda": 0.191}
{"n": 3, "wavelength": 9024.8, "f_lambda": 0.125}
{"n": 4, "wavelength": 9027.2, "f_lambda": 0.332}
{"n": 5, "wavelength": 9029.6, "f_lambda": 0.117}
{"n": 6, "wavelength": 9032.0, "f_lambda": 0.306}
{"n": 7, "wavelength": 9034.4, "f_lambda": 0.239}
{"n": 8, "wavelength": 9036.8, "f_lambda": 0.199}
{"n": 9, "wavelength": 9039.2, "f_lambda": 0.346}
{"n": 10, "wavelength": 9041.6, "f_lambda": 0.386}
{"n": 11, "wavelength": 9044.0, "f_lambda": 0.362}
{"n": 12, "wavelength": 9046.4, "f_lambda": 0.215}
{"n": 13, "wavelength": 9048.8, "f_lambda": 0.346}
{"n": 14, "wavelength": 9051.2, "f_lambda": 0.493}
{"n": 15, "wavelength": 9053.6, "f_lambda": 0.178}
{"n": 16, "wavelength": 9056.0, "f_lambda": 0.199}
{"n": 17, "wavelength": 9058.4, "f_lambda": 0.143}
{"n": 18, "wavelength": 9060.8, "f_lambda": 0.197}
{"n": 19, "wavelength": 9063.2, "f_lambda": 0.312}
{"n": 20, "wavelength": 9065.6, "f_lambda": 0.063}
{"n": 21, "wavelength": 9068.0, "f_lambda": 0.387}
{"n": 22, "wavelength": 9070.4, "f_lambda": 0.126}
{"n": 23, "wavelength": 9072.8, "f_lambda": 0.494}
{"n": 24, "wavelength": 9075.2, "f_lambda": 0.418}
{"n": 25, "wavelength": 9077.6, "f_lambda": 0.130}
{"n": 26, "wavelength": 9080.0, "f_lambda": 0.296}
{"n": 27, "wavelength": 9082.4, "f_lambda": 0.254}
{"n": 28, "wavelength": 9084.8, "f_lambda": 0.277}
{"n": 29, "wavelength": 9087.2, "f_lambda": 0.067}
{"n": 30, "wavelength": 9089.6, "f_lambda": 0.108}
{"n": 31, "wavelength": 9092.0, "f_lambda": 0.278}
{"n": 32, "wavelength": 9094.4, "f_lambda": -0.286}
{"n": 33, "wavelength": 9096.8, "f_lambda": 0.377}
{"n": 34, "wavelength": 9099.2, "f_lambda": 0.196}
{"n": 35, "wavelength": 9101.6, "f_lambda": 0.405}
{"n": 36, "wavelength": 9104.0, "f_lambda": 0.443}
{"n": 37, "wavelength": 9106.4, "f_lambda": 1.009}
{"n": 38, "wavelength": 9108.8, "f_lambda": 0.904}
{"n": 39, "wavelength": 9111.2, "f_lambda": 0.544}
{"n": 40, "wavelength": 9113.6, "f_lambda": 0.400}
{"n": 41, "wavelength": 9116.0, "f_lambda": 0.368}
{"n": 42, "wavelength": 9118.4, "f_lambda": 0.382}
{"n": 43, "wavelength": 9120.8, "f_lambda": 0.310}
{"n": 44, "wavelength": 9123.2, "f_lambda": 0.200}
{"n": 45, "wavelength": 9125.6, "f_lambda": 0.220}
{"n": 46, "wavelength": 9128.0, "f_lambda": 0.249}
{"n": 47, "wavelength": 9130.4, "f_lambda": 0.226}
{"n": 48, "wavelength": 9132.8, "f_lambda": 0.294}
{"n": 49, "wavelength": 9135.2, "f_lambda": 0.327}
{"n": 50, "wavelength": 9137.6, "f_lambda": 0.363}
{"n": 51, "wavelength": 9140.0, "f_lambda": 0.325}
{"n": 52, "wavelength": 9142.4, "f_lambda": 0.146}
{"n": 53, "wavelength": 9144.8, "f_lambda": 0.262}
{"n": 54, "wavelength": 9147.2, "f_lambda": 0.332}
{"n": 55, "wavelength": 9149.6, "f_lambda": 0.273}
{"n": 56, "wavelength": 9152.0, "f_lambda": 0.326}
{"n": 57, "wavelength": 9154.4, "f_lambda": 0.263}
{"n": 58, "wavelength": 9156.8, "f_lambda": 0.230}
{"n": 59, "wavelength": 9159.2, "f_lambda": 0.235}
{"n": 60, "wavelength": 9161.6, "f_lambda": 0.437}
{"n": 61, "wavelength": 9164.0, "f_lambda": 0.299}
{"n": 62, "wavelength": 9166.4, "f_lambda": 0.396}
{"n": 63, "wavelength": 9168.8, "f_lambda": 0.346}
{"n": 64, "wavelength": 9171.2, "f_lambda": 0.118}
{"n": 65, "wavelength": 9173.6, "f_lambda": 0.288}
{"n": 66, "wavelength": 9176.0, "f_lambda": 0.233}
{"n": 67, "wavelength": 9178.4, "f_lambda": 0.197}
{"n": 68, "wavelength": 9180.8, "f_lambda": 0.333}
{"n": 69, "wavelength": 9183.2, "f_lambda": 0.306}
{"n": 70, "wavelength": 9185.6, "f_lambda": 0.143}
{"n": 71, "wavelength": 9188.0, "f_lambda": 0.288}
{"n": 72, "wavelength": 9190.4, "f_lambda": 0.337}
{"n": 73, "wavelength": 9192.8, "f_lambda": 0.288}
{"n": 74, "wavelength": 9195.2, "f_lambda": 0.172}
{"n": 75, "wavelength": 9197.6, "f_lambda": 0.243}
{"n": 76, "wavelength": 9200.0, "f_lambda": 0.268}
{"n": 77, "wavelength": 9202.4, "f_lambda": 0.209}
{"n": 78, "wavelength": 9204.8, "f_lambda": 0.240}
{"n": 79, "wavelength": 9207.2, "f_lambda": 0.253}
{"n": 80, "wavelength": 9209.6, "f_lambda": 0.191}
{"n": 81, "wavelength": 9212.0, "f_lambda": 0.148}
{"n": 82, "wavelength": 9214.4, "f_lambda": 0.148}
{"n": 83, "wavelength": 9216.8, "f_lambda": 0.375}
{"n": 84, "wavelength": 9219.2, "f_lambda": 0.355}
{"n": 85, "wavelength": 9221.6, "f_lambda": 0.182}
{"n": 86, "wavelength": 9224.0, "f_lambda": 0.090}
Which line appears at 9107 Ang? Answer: H-gamma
